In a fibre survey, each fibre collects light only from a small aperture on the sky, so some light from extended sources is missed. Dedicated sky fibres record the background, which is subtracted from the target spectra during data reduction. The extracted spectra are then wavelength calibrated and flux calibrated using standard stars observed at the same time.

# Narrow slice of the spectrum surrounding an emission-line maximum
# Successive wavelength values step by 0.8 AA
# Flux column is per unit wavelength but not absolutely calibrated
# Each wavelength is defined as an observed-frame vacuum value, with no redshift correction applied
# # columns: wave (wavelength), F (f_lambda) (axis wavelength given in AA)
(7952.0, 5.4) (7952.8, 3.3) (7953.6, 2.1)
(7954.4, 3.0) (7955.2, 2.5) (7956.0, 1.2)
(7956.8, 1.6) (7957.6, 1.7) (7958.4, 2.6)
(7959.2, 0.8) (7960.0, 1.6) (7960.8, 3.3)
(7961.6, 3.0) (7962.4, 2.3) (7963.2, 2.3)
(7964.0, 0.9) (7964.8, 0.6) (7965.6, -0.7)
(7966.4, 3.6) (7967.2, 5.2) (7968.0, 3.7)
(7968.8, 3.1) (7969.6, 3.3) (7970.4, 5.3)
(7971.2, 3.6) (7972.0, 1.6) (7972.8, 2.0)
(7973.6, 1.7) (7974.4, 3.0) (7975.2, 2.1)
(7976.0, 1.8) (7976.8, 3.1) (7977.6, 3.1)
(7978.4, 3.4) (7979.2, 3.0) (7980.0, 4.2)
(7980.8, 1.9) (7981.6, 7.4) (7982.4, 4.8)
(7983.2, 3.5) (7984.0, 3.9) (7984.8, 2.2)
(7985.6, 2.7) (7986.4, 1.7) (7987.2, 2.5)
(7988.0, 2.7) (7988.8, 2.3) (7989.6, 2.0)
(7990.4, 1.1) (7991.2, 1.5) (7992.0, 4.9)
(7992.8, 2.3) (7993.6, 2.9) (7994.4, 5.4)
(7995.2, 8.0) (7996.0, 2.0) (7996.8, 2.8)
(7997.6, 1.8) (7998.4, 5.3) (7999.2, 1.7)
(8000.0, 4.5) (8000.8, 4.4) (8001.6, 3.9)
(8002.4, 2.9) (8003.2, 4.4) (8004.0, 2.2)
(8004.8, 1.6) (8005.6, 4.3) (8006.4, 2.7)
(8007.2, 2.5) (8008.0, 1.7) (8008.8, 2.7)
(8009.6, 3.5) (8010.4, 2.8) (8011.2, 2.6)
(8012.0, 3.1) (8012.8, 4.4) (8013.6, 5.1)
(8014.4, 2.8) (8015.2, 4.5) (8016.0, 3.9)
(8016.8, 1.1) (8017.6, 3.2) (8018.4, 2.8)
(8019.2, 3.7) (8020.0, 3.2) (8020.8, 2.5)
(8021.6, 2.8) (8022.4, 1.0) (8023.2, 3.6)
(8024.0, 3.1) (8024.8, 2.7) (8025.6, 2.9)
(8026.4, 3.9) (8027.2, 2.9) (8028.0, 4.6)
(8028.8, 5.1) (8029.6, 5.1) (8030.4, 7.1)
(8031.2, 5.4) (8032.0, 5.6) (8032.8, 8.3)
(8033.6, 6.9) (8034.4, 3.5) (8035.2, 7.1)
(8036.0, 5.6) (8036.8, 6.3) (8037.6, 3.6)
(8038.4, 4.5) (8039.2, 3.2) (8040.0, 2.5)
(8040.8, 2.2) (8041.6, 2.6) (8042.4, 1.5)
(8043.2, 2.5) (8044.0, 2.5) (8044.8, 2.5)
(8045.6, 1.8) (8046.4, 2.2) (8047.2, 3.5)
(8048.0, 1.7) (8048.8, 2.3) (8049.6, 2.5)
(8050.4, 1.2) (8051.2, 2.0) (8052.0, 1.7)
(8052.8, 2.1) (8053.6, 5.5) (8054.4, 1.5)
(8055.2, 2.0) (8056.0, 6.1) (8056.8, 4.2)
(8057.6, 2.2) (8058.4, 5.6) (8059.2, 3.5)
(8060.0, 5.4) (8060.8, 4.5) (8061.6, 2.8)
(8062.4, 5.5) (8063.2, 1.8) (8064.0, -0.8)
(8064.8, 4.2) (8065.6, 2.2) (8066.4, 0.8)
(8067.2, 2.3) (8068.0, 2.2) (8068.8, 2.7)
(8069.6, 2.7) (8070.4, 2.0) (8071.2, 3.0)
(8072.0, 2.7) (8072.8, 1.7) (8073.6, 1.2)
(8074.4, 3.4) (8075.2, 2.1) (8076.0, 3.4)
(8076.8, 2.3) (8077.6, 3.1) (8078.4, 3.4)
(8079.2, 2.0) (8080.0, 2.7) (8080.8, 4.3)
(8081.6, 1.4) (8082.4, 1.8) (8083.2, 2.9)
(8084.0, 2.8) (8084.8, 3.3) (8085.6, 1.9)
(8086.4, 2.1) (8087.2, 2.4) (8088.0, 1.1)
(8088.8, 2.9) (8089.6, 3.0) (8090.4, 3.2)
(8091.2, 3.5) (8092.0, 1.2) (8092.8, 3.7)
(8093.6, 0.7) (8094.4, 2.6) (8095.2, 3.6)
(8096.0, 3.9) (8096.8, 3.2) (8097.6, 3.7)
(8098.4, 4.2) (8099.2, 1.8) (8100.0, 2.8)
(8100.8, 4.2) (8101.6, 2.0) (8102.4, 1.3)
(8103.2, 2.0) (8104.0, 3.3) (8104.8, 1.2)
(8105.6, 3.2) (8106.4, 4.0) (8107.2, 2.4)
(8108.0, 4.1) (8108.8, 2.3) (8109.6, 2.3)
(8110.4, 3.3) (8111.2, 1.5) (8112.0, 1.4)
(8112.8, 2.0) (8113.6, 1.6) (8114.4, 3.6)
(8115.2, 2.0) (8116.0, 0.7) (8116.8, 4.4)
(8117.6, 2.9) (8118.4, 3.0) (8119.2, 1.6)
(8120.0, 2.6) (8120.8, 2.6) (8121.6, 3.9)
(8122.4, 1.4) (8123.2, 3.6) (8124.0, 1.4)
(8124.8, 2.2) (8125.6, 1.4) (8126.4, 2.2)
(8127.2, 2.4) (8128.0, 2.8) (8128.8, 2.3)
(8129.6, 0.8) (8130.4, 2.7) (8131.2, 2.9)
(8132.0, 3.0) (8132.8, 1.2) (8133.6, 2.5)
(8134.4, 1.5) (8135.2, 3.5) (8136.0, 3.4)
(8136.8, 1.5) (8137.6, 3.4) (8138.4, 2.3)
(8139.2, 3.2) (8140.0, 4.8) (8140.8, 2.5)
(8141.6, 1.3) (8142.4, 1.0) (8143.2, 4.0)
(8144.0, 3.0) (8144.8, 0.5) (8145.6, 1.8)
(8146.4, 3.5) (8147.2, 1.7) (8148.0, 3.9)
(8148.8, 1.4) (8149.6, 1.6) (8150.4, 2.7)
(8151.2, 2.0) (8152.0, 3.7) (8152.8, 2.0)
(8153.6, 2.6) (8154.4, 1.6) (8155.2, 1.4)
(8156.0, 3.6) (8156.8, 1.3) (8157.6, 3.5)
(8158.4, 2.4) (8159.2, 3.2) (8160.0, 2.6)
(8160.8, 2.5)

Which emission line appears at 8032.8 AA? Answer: H-alpha 6563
